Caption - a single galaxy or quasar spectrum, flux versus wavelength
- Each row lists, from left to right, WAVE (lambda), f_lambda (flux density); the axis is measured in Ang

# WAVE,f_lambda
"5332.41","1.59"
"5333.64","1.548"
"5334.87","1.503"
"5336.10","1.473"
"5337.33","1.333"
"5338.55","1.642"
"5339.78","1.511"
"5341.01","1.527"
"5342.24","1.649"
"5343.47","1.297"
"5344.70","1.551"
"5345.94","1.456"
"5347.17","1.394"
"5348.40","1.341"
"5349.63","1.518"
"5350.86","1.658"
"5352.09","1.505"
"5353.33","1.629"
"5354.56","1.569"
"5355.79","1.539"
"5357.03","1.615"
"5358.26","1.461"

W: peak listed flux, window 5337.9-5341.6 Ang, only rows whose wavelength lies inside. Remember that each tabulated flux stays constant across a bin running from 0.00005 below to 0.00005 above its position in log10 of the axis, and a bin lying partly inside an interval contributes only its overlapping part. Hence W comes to 1.642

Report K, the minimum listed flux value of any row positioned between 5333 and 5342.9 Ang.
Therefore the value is 1.333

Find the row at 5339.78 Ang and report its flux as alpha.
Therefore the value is 1.511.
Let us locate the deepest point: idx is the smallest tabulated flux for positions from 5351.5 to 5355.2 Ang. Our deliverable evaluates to 1.505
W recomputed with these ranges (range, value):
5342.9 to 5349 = 1.551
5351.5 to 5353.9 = 1.629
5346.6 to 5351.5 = 1.658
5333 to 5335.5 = 1.548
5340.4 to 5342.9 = 1.649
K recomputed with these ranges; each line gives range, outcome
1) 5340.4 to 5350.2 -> 1.297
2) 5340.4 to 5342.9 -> 1.527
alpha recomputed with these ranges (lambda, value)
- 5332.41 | 1.59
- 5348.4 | 1.341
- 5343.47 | 1.297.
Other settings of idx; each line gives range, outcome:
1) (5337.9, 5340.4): 1.511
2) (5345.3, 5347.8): 1.394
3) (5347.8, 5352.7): 1.341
